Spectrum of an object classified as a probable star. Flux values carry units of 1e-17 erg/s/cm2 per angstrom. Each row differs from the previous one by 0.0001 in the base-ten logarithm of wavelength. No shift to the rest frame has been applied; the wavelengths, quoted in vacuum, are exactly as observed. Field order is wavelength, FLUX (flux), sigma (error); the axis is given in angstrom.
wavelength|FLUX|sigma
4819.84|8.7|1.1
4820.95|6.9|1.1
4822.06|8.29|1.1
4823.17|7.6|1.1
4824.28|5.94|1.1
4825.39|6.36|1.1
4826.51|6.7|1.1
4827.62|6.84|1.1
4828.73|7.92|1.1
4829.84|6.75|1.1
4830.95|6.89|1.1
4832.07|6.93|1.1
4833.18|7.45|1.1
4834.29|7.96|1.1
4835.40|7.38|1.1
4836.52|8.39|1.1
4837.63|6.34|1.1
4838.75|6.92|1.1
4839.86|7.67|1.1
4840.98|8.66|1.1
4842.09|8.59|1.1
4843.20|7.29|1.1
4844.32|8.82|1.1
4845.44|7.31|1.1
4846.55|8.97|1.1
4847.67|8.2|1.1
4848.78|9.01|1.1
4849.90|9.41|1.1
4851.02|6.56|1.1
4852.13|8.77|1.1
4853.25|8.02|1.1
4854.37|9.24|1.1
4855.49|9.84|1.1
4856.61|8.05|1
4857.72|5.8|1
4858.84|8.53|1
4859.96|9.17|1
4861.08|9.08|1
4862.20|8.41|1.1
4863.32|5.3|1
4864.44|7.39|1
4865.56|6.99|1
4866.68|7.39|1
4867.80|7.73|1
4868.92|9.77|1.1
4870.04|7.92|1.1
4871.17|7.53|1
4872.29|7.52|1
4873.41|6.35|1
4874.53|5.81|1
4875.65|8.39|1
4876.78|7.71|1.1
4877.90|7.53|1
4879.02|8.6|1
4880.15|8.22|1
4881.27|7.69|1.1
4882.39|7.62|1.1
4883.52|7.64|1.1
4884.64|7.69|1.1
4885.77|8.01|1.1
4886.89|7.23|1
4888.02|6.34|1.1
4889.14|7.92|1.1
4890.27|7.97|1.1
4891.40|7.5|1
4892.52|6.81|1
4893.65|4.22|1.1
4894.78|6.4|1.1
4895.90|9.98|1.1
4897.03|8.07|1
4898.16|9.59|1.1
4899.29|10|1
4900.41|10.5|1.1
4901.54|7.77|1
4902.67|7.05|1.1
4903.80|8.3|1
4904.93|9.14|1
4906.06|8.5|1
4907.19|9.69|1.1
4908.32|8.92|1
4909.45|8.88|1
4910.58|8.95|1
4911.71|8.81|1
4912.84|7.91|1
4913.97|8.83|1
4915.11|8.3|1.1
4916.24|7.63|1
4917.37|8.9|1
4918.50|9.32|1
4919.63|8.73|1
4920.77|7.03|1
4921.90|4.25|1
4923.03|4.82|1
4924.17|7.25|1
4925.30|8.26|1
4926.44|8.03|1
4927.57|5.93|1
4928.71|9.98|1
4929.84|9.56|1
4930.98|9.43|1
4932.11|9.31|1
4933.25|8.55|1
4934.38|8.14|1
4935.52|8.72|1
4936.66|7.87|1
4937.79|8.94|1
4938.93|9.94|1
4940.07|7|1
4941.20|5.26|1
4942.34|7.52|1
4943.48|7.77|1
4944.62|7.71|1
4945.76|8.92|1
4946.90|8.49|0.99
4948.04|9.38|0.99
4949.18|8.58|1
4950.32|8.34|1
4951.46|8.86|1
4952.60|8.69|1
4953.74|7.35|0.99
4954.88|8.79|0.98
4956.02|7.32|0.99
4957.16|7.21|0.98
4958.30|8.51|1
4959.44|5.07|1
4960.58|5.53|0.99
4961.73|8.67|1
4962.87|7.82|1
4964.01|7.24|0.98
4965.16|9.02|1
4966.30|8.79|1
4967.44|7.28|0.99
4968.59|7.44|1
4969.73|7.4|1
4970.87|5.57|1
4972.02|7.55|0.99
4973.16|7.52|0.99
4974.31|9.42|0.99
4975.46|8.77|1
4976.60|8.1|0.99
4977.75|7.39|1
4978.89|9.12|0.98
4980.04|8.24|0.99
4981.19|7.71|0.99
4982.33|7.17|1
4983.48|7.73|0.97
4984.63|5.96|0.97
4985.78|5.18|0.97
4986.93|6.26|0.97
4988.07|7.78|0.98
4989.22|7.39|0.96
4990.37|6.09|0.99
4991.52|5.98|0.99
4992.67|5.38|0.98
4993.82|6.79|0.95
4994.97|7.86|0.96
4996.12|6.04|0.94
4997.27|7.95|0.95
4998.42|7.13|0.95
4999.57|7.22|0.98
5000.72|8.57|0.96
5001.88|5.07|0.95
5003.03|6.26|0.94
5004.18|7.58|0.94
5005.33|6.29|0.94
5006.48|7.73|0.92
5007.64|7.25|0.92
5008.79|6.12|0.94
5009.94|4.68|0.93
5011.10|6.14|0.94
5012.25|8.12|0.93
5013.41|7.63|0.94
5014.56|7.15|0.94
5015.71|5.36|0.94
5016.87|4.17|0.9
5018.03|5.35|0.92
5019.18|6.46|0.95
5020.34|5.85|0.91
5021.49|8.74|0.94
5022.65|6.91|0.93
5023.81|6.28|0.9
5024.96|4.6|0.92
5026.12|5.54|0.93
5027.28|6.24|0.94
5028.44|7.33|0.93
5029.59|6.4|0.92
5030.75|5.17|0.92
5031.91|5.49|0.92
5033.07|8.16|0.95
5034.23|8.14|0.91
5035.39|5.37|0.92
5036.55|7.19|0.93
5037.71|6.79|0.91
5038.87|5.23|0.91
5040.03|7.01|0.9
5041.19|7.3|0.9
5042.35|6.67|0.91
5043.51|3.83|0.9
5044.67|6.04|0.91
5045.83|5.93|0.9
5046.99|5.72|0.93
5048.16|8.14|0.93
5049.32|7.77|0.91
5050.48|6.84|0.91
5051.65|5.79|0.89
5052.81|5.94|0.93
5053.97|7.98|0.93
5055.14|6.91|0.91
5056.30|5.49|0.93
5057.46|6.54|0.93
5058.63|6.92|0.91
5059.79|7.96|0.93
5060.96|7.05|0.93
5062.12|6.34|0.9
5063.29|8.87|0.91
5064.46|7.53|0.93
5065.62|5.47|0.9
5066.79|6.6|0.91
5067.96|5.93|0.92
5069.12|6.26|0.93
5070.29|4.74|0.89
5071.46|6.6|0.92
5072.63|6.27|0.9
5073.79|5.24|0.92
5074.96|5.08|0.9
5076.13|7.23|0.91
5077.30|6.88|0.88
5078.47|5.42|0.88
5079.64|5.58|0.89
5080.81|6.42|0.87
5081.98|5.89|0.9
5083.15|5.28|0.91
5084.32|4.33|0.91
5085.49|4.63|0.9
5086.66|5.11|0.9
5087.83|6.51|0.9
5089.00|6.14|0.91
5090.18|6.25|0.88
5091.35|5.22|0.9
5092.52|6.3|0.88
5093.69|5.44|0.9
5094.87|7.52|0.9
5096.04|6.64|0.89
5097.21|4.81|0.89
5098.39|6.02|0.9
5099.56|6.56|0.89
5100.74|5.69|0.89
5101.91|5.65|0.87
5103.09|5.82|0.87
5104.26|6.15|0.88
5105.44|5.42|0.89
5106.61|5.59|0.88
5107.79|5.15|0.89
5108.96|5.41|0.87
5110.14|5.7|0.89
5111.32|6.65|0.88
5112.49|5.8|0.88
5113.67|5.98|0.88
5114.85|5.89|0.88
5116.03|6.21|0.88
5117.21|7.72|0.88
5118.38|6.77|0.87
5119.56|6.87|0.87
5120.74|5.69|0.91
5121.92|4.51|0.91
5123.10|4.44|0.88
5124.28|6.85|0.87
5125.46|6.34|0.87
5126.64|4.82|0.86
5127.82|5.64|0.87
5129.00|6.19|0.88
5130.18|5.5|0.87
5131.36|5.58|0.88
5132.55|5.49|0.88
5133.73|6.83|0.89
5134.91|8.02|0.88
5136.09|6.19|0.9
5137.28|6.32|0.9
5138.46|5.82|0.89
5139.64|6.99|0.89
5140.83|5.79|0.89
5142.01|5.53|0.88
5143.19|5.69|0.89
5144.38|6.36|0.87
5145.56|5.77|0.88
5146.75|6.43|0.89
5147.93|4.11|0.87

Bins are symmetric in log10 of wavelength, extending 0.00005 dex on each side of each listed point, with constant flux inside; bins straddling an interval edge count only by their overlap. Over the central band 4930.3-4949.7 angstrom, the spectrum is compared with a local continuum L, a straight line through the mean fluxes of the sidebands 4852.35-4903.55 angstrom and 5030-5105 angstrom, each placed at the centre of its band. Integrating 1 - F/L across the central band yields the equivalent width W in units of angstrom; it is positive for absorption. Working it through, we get -2.7 angstrom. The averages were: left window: 7.84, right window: 6.24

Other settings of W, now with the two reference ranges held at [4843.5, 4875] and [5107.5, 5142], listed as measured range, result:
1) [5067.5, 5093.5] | 2.37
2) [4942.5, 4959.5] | -1.97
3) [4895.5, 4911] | -2.64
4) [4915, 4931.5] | -0.69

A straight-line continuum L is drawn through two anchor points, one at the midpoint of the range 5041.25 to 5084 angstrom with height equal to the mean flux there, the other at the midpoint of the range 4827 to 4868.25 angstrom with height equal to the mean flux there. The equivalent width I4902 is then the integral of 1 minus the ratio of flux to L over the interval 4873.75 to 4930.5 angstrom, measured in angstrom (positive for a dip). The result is -3.8 angstrom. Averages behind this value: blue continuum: 7.84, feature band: 7.96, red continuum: 6.36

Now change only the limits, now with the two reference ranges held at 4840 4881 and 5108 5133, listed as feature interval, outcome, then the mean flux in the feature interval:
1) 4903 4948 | -4.41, 8.2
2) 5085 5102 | 0.55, 5.91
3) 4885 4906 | -0.66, 7.94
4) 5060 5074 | -0.33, 6.48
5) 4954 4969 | -0.86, 7.59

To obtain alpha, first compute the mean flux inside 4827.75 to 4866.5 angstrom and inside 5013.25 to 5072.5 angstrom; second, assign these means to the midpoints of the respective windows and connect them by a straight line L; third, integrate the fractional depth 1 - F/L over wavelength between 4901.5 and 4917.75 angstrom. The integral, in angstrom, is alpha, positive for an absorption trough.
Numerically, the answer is -2.4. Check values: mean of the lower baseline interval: 7.87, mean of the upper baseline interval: 6.46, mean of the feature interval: 8.52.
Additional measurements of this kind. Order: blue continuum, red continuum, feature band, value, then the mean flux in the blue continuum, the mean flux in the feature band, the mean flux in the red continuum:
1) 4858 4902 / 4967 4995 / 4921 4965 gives -2.57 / 7.79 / 7.87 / 7.23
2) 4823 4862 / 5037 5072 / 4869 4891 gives -0.05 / 7.82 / 7.61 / 6.54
